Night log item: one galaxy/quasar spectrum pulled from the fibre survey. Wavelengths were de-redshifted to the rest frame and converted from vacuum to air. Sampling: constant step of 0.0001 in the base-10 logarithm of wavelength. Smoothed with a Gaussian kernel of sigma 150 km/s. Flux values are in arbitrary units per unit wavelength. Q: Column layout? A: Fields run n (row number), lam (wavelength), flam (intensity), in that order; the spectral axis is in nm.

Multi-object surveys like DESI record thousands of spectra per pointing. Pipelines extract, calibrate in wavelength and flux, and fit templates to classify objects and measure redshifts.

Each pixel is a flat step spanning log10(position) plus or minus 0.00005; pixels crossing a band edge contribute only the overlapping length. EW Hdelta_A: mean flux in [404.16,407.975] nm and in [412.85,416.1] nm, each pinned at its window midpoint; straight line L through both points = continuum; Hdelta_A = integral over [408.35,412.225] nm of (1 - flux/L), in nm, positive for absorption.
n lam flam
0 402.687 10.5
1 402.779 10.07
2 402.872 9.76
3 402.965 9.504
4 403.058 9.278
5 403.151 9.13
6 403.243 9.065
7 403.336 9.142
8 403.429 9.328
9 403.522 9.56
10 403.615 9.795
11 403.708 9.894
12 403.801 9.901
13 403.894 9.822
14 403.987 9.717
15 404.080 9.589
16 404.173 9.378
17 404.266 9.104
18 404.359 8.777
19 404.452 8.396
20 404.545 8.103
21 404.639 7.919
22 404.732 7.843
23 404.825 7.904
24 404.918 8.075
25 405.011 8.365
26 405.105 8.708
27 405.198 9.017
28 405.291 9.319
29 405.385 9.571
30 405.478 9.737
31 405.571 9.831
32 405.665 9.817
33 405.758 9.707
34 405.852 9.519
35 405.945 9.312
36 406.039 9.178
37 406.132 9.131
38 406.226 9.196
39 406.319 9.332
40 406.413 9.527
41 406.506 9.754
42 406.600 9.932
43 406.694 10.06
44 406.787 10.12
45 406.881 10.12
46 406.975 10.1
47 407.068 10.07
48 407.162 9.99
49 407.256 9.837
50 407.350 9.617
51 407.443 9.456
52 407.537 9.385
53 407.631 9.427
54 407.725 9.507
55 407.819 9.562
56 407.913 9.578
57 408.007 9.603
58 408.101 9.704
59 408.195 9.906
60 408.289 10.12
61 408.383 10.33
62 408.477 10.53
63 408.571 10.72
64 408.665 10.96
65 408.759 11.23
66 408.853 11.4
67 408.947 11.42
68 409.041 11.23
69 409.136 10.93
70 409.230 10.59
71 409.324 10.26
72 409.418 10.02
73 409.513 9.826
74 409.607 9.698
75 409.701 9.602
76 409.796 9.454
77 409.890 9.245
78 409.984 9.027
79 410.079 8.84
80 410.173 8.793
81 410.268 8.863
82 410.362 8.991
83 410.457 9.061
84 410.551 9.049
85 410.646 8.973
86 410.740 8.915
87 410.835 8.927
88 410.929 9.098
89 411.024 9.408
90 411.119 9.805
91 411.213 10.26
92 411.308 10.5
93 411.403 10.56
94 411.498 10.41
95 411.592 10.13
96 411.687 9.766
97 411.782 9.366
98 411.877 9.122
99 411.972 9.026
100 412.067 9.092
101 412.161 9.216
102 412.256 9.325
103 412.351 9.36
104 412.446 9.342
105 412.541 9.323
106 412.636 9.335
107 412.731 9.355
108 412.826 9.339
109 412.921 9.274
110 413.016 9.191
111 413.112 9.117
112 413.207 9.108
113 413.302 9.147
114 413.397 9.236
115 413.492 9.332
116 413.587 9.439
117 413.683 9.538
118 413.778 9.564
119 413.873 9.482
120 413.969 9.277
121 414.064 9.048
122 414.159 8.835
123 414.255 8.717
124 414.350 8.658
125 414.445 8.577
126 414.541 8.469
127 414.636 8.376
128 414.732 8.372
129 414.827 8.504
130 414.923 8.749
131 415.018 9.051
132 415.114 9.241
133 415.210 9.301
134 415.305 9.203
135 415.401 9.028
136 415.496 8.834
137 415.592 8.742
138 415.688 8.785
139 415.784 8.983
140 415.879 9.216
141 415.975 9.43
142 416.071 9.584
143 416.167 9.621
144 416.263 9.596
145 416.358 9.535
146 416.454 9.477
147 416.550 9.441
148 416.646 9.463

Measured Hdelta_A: -0.27 nm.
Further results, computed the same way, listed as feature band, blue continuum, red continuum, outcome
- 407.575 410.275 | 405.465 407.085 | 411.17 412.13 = -0.08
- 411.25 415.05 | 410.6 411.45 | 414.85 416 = 0.04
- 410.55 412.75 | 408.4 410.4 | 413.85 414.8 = 0.00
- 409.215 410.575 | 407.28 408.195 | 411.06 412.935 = 0.03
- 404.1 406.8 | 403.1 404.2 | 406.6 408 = 0.15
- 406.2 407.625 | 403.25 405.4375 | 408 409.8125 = 0.00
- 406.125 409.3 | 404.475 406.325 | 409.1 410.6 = -0.29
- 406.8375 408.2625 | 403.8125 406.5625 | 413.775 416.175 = -0.10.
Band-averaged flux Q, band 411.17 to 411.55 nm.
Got 10.4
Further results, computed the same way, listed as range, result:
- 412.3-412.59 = 9.34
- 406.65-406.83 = 10.1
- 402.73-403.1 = 9.67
